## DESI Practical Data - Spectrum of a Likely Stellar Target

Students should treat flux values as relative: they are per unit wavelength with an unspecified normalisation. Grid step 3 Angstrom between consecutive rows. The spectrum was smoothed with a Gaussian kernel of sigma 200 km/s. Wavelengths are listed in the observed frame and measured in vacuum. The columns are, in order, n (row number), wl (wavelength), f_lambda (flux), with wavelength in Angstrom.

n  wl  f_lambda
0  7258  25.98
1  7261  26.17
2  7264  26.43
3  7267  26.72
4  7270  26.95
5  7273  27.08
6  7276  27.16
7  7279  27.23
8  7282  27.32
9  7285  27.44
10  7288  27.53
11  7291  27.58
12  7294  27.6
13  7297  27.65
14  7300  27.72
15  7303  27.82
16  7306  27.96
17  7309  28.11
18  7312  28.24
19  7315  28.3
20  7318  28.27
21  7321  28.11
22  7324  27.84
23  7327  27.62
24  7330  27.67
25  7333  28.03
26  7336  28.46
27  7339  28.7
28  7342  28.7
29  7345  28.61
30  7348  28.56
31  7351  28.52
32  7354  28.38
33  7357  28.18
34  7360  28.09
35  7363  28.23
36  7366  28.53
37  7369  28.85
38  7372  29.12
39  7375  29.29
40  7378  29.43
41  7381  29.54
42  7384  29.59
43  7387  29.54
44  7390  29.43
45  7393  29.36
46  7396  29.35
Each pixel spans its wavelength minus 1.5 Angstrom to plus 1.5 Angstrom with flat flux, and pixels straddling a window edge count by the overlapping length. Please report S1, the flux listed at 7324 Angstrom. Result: 27.84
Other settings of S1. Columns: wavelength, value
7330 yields 27.67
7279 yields 27.23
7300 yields 27.72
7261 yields 26.17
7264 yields 26.43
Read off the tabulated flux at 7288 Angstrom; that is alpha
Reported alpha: 27.53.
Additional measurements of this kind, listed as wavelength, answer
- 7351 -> 28.52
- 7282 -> 27.32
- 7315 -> 28.3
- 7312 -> 28.24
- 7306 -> 27.96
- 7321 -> 28.11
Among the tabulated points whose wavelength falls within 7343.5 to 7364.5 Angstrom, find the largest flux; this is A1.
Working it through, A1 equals 28.61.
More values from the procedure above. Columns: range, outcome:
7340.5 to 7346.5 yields 28.7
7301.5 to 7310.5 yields 28.11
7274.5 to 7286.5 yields 27.44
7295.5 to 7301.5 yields 27.72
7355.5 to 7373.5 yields 29.12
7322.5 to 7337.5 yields 28.46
